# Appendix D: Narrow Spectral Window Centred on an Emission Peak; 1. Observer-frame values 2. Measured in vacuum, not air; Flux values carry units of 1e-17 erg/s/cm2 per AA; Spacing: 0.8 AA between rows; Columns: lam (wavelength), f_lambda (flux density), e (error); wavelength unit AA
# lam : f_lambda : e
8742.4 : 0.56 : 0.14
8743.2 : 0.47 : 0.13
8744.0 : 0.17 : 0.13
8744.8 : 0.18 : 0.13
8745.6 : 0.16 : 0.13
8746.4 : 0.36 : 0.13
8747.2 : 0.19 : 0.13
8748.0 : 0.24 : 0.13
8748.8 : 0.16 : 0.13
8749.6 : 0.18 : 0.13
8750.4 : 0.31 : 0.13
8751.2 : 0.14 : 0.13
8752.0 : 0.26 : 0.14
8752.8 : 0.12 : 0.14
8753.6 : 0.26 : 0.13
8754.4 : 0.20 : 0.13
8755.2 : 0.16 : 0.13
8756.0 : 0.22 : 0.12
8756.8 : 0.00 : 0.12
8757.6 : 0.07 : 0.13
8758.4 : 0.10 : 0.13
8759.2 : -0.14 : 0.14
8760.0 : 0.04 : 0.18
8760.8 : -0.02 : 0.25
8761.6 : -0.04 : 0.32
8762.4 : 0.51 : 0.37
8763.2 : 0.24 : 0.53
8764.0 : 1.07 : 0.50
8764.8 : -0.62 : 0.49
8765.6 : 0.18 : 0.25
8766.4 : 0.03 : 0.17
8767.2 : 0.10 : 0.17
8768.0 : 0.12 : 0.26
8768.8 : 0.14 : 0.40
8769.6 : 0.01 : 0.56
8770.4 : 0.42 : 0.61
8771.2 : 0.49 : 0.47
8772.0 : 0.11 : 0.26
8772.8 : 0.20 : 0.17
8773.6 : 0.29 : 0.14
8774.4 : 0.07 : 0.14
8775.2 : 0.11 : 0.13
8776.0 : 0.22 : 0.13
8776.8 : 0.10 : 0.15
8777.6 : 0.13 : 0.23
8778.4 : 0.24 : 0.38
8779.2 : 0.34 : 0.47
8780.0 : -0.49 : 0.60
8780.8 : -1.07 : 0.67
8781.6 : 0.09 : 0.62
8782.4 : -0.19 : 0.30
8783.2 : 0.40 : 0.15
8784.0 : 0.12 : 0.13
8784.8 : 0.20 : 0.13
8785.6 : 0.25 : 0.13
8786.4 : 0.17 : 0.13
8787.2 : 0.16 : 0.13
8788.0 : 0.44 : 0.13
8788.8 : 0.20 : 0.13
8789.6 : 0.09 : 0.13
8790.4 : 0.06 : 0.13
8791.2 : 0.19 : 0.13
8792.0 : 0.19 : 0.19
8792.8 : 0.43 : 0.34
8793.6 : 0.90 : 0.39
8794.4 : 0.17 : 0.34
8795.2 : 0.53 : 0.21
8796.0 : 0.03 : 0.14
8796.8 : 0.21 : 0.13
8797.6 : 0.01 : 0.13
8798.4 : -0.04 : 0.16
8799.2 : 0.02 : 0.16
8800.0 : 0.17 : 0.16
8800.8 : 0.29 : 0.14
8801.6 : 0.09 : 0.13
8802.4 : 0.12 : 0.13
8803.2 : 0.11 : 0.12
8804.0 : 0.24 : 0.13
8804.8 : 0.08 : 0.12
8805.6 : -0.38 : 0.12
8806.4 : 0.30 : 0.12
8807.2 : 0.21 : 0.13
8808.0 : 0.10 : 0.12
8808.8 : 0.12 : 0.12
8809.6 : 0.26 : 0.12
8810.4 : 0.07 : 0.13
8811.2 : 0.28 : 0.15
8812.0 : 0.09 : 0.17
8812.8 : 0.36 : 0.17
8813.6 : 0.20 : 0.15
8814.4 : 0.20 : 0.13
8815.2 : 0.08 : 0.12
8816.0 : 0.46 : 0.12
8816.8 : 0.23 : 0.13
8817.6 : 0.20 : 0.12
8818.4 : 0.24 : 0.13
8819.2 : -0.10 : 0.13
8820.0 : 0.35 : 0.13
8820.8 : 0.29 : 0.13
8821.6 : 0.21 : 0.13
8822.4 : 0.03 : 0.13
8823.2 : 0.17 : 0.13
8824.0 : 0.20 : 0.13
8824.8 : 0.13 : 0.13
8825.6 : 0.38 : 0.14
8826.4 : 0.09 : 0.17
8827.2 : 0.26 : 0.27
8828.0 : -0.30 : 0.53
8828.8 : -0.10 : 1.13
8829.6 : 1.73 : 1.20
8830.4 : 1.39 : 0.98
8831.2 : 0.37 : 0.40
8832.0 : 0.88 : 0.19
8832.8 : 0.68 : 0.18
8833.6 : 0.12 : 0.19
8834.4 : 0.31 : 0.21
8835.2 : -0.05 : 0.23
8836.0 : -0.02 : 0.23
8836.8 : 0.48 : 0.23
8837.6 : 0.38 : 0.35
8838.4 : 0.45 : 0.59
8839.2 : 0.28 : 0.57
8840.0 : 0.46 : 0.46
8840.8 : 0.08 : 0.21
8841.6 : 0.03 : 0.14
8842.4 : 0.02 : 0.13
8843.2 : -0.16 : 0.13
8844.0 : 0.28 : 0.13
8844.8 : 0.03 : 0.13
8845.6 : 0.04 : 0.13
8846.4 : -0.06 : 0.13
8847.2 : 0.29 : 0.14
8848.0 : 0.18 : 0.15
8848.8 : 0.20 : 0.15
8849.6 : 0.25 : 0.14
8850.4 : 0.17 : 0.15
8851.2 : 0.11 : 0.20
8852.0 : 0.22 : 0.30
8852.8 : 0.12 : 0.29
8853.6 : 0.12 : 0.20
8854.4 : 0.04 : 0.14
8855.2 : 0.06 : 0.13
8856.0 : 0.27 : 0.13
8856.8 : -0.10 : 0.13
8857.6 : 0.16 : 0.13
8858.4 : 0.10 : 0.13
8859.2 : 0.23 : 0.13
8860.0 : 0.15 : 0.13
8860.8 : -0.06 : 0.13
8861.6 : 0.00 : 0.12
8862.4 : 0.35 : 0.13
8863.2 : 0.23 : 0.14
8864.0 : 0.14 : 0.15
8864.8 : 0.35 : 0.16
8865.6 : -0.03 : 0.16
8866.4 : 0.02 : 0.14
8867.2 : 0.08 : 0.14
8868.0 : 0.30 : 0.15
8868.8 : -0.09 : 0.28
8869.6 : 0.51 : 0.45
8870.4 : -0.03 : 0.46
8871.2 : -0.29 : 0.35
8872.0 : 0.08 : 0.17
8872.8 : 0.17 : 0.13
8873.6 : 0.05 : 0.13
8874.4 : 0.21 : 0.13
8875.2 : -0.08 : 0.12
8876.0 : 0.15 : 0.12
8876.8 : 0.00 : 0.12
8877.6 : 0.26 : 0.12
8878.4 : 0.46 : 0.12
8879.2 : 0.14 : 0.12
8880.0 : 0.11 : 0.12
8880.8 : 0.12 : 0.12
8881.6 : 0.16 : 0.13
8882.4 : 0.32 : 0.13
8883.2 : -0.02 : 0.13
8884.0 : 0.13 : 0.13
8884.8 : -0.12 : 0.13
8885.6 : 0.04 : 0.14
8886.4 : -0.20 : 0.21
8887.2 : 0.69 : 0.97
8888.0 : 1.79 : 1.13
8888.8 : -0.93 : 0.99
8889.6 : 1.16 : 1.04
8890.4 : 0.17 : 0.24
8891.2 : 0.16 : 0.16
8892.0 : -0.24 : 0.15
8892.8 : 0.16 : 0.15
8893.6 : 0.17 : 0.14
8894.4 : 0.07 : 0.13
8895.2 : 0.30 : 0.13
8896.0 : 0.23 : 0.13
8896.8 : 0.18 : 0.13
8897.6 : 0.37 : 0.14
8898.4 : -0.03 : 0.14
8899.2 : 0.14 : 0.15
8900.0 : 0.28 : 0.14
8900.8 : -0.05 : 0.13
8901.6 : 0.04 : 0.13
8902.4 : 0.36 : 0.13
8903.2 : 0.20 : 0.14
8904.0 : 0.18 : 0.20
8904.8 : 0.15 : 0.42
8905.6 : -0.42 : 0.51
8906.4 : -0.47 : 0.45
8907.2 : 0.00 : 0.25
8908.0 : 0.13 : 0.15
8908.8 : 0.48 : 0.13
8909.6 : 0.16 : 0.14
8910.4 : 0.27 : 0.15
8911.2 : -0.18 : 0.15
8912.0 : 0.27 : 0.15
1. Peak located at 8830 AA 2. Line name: [O III]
